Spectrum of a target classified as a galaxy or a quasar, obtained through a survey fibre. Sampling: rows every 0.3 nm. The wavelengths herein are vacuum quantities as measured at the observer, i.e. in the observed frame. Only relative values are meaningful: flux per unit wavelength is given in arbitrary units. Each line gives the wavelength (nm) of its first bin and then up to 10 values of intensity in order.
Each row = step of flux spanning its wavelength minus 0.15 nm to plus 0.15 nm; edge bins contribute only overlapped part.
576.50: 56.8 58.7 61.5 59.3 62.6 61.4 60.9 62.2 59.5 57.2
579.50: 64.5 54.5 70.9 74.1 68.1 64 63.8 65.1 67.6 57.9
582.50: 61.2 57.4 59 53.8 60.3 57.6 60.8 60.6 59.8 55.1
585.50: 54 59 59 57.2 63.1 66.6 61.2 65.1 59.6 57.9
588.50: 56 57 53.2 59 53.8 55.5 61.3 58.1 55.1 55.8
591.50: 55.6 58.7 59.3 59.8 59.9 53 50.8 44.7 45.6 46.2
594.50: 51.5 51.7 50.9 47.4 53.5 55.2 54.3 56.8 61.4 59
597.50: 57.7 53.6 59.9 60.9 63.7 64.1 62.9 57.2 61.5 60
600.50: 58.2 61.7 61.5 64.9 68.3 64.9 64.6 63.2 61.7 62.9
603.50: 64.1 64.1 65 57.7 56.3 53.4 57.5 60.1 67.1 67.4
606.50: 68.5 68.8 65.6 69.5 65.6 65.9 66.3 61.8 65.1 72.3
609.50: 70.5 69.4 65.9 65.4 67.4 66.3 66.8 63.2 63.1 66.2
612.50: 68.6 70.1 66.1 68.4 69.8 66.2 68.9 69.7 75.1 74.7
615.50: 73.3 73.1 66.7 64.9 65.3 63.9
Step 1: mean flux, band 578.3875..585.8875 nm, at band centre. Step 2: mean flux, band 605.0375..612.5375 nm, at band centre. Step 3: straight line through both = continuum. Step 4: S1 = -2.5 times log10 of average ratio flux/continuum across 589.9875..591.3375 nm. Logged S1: 0.10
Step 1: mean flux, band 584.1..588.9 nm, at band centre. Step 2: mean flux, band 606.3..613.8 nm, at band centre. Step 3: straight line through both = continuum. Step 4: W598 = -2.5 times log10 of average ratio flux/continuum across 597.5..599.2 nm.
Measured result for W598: 0.05 mag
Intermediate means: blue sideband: 59.5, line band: 60.3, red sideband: 67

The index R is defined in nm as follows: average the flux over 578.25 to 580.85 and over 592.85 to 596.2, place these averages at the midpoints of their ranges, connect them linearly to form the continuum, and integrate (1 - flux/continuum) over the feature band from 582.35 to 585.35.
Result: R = 0.06 nm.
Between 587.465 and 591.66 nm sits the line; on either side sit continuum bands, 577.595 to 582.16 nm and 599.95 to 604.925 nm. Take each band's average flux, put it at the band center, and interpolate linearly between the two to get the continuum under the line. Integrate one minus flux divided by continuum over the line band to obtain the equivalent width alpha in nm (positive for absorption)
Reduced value 0.38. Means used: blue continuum 63.6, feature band 57.3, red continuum 62.3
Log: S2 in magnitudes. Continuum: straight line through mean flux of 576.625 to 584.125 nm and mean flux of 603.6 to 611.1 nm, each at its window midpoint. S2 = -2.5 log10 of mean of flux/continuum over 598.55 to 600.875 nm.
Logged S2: 0.05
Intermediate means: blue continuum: 61.7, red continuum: 64.9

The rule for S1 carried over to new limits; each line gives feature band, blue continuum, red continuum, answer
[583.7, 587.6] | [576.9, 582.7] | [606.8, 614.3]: 0.07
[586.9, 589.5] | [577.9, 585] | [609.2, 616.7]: 0.07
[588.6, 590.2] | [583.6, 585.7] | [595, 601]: 0.04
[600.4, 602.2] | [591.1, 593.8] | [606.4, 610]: -0.02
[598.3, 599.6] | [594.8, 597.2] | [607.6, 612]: -0.10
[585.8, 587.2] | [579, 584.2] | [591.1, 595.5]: -0.05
